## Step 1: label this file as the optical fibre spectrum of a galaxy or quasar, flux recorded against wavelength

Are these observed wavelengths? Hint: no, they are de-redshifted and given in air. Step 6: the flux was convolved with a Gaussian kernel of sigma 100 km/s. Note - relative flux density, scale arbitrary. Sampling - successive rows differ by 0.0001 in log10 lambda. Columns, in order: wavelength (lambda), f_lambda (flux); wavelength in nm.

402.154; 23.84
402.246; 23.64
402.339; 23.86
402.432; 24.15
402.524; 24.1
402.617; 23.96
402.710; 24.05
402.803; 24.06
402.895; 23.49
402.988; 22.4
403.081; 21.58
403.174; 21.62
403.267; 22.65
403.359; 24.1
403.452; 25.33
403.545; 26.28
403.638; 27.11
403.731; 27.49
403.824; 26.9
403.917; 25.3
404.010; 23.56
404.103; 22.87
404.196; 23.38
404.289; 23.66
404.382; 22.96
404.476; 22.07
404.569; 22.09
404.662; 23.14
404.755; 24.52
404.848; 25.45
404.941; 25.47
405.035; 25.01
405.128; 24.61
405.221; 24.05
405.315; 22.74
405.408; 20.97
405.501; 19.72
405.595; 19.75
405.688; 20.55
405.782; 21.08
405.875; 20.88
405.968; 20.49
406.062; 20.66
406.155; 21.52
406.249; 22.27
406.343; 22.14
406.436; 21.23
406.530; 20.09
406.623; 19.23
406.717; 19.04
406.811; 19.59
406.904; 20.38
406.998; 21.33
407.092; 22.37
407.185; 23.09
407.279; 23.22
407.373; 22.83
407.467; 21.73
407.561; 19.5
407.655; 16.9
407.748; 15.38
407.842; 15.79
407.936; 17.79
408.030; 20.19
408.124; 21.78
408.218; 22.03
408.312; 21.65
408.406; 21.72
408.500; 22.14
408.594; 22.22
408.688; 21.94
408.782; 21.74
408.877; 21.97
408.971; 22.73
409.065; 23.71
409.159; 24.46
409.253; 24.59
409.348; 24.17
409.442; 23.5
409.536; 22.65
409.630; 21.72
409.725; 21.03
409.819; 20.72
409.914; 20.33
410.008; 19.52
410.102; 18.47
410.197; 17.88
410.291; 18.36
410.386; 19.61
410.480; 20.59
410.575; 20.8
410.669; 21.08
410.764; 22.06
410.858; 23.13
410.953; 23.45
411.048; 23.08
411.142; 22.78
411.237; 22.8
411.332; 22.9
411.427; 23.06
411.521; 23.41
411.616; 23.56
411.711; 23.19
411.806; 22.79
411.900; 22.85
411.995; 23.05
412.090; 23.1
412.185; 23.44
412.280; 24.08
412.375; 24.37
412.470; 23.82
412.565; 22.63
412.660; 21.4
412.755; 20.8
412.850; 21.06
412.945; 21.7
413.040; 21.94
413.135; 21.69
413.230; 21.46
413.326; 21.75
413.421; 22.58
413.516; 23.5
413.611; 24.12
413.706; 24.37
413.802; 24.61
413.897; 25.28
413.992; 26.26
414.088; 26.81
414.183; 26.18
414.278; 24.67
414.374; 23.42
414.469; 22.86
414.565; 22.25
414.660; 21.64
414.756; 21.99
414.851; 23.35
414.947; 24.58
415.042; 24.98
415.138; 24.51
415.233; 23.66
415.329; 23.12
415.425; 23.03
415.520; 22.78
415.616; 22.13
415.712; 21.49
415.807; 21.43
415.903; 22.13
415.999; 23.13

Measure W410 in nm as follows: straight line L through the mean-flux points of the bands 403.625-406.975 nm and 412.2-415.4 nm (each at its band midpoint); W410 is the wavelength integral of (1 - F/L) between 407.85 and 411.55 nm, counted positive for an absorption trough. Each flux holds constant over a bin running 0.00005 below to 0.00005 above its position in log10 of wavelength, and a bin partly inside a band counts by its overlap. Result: 0.21 nm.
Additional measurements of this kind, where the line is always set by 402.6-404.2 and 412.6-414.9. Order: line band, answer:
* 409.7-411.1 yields 0.17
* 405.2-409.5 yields 0.47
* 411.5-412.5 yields 0.00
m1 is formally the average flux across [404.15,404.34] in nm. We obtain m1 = 23.5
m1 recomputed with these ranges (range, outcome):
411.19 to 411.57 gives 23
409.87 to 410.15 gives 19.4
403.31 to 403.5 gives 24.8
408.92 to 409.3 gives 23.9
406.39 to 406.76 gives 19.9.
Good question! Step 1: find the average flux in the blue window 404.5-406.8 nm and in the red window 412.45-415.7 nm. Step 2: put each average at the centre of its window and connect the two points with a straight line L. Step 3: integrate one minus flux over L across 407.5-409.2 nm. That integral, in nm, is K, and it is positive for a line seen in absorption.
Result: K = 0.12 nm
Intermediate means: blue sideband 21.9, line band 20.8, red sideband 23.2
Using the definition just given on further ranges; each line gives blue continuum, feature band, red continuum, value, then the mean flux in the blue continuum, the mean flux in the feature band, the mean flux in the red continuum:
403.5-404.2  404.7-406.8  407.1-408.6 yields 0.12 nm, 25.5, 21.8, 20.5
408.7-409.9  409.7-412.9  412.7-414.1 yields 0.13 nm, 22.6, 21.9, 23.1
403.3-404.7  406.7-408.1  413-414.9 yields 0.24 nm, 24.4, 20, 23.5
